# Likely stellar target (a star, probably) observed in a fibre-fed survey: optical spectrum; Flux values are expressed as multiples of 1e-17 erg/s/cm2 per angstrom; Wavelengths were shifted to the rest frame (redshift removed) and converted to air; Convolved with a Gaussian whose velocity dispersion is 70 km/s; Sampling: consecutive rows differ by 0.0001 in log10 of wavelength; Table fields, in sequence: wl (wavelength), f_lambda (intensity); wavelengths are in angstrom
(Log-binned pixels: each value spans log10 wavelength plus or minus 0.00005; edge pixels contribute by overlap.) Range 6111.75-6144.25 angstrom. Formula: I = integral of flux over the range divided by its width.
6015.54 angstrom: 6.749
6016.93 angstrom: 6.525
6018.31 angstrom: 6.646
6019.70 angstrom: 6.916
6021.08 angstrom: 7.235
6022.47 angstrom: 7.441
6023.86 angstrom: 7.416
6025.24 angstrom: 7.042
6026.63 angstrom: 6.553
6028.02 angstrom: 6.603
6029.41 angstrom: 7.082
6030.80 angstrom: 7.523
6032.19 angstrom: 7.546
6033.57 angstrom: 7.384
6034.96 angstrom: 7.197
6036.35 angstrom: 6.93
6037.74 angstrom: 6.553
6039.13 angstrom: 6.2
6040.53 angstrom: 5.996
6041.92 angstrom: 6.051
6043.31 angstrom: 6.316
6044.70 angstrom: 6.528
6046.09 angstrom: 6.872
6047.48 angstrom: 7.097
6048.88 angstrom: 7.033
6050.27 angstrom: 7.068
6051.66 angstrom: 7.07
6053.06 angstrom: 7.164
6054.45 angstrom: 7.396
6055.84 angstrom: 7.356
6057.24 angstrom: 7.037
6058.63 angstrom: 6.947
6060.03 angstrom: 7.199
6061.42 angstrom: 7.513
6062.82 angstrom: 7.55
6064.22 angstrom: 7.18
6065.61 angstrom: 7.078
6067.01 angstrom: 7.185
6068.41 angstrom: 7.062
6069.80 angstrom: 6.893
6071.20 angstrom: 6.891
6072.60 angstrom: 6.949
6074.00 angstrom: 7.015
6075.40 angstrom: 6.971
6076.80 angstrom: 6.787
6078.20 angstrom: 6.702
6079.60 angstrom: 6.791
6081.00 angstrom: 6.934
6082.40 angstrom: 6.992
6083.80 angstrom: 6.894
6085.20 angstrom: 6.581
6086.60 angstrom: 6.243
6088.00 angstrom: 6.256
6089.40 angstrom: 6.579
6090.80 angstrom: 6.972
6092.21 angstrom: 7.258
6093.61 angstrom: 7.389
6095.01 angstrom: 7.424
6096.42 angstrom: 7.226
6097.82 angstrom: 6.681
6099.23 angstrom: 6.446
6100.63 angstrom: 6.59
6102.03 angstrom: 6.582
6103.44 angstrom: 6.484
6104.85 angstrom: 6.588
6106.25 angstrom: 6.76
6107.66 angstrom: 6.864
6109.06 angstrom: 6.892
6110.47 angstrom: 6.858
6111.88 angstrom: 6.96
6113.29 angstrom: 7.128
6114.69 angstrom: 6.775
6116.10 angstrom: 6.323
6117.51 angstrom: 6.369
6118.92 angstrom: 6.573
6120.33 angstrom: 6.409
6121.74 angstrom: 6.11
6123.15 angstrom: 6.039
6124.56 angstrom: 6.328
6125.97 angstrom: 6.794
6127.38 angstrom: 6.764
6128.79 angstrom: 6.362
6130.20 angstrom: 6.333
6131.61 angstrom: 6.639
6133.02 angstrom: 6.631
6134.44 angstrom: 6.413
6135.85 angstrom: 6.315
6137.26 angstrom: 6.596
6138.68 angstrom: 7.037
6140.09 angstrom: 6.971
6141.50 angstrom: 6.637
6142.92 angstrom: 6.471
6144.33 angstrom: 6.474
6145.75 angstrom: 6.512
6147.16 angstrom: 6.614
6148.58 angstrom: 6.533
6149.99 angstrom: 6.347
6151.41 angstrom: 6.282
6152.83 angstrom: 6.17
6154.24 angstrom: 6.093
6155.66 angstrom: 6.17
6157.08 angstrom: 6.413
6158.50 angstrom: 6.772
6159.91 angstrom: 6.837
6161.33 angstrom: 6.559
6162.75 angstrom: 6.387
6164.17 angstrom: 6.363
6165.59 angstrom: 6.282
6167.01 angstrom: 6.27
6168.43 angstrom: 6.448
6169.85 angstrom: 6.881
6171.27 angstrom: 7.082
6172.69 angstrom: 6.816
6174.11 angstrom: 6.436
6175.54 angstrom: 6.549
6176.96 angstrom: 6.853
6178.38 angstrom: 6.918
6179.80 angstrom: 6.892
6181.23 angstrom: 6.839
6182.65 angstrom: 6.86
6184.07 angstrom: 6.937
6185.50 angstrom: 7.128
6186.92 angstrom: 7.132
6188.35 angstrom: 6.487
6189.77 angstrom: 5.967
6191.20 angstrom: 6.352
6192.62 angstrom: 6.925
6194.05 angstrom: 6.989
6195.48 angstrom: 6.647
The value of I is 6.56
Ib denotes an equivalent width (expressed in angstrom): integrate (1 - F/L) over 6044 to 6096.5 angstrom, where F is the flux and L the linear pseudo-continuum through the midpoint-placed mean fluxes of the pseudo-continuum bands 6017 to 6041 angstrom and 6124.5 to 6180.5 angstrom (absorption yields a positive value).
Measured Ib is -1.4 angstrom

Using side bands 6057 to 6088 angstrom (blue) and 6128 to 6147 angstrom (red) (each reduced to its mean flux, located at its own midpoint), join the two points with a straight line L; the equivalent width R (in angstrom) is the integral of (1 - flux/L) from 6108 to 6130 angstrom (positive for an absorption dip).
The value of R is 0.3 angstrom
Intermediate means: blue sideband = 6.96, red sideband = 6.57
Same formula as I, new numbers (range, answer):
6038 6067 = 6.93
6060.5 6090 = 6.91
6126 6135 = 6.55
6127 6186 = 6.59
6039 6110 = 6.88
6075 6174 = 6.63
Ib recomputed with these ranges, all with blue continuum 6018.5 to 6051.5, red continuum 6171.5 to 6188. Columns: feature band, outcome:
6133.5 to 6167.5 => 1.9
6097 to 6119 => 0.6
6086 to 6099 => 0.0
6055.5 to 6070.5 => -0.6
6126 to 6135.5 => 0.5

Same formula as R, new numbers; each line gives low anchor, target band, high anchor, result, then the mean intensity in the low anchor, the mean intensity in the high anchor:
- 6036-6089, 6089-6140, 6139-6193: 0.4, 6.87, 6.6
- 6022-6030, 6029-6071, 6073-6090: -0.7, 7.01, 6.73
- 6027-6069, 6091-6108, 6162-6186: 0.0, 6.99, 6.7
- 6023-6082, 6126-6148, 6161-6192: 0.5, 6.97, 6.66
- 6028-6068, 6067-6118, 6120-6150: -0.5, 6.99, 6.52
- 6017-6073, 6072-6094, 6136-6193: 0.1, 6.99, 6.6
